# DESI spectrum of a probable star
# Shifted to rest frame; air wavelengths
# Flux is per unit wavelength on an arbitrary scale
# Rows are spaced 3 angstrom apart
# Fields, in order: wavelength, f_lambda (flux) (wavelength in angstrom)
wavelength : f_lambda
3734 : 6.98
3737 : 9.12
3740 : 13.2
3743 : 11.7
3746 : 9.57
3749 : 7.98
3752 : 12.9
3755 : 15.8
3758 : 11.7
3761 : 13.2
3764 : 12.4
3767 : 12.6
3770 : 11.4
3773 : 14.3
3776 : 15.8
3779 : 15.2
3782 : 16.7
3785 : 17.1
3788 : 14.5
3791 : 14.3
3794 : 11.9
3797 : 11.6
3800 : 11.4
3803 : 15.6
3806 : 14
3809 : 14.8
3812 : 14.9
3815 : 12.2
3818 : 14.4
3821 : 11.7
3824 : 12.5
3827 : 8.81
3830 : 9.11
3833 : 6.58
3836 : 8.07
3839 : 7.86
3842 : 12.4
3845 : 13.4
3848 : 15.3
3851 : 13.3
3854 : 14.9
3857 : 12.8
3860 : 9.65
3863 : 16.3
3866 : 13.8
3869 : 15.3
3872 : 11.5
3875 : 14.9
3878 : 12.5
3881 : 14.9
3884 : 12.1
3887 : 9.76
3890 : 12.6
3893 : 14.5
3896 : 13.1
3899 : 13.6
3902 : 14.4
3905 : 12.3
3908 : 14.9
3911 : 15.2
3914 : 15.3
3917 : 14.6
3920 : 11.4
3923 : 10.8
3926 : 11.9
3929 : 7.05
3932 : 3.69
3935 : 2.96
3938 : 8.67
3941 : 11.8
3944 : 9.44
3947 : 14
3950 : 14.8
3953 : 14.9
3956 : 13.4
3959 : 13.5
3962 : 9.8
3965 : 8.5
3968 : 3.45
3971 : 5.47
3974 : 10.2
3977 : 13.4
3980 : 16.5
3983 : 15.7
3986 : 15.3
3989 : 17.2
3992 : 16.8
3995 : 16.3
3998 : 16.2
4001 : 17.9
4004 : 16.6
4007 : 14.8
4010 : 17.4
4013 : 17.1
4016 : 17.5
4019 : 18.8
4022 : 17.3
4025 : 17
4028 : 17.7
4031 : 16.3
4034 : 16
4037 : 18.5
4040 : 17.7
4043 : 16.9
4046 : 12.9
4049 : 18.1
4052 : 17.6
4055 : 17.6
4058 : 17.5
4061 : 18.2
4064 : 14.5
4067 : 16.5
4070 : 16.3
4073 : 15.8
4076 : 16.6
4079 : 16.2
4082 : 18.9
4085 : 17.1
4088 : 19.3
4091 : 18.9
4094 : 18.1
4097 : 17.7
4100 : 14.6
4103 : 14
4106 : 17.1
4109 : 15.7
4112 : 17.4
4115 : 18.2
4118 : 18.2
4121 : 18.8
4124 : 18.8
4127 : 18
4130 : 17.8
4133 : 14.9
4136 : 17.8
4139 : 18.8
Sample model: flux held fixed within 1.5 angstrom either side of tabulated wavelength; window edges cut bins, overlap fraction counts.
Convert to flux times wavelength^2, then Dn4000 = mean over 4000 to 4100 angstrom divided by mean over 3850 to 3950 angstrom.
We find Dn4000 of 1.5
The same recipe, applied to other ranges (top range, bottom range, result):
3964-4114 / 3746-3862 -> 1.43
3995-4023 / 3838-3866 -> 1.42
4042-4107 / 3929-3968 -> 1.78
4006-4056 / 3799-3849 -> 1.59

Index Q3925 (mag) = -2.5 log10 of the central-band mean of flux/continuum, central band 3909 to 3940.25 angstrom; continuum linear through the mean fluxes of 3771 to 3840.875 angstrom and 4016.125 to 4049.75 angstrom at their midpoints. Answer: 0.41 mag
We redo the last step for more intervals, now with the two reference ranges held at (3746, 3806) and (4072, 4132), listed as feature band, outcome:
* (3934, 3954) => 0.37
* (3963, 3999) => 0.23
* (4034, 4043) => -0.06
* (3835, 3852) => 0.21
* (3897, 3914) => 0.06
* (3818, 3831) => 0.26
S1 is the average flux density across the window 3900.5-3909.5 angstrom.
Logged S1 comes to 13.9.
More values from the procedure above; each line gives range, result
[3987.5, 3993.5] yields 17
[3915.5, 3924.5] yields 12.3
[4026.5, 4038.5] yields 17.1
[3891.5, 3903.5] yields 13.9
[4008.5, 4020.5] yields 17.7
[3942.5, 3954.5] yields 13.3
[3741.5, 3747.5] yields 10.6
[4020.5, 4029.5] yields 17.3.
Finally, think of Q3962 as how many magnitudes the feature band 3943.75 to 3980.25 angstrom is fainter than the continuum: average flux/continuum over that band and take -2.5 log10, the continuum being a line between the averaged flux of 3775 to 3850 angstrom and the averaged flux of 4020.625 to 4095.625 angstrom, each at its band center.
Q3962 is 0.34 mag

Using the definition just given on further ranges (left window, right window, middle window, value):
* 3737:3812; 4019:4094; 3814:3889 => 0.18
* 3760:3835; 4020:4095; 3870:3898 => 0.12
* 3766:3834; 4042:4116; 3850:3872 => 0.03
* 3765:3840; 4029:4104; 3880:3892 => 0.14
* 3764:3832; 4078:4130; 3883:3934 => 0.22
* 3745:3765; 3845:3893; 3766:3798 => -0.15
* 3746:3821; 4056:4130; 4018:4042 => -0.06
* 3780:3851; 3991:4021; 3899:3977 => 0.36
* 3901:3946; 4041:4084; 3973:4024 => -0.16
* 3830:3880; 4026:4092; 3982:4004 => -0.07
